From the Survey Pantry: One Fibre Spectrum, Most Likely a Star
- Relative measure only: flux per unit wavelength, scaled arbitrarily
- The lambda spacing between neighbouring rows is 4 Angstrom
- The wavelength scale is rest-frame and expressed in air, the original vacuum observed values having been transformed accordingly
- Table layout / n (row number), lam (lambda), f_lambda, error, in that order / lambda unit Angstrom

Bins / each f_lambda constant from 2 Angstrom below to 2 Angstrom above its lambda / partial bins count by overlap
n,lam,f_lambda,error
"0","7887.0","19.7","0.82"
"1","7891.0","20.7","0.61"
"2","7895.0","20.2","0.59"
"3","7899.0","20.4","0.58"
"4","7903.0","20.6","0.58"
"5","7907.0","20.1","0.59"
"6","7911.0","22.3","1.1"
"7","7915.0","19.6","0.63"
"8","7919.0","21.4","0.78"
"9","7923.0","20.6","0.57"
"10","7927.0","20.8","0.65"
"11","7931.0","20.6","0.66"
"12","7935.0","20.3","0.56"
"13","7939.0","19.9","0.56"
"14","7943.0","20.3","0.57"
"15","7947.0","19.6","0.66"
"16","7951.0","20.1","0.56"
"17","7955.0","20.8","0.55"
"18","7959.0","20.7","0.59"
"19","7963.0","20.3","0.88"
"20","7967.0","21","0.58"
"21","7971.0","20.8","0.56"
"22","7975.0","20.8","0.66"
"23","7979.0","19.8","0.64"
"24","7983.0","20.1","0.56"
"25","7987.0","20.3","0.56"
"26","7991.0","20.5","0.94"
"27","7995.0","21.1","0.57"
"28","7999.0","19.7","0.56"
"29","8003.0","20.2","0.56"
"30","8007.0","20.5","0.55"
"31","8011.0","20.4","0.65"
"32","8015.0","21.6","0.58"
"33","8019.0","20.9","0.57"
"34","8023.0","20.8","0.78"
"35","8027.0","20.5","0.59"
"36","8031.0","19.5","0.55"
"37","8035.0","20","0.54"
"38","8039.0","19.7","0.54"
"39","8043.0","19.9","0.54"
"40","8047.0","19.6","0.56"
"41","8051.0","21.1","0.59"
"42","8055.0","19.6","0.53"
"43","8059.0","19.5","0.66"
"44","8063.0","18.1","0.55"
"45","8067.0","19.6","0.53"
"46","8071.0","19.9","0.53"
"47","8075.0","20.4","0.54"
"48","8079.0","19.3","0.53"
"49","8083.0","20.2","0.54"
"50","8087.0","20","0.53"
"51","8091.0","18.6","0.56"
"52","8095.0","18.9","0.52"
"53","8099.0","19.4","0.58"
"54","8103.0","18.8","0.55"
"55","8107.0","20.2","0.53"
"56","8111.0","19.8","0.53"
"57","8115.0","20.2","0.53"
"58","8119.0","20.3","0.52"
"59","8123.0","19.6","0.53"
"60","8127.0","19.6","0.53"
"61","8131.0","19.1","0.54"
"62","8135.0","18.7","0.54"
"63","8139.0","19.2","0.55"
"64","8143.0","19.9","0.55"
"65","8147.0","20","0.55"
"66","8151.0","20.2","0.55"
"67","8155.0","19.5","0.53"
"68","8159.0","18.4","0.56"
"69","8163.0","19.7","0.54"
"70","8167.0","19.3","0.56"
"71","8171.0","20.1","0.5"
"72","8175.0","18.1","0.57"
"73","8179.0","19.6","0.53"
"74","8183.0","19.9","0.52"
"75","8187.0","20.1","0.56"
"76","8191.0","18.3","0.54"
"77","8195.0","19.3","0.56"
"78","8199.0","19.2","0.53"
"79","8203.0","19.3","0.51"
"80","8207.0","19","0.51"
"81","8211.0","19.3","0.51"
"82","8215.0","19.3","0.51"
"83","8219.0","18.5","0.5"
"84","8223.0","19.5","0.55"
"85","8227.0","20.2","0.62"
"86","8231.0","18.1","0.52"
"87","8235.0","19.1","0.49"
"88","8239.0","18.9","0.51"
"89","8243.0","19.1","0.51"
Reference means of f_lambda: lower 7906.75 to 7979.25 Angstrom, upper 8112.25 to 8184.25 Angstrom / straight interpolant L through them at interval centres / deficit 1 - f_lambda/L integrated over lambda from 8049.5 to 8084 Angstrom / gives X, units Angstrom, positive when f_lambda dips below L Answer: 0.4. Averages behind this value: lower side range 20.5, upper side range 19.5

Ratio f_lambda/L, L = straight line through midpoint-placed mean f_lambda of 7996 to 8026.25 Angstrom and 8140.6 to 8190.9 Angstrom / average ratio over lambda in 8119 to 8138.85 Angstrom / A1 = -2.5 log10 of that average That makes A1 0.02 mag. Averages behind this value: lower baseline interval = 20.6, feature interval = 19.4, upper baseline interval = 19.5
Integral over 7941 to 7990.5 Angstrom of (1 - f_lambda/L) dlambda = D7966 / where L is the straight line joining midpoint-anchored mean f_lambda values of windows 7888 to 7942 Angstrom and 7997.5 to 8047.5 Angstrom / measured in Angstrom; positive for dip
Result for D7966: 0.1 Angstrom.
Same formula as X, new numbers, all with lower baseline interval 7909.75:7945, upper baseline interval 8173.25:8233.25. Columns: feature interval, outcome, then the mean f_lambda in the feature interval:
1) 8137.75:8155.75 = -0.3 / 19.8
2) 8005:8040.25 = -0.6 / 20.4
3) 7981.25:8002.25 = -0.1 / 20.3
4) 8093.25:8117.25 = 0.2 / 19.6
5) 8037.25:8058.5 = 0.0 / 19.9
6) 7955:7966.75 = -0.1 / 20.6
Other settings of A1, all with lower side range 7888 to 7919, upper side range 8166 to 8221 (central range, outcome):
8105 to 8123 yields -0.025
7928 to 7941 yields 0.007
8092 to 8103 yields 0.036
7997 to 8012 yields -0.004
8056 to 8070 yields 0.038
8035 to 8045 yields 0.006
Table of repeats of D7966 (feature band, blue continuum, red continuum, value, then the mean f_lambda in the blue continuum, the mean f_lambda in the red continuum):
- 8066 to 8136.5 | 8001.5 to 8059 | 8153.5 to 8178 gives 0.4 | 20.3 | 19.2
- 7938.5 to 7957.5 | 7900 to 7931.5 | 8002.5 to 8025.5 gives 0.5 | 20.7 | 20.8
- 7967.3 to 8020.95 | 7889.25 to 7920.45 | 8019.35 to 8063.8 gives -0.9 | 20.6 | 19.9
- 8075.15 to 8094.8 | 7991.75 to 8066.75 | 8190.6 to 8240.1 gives 0.3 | 20.1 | 19.1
